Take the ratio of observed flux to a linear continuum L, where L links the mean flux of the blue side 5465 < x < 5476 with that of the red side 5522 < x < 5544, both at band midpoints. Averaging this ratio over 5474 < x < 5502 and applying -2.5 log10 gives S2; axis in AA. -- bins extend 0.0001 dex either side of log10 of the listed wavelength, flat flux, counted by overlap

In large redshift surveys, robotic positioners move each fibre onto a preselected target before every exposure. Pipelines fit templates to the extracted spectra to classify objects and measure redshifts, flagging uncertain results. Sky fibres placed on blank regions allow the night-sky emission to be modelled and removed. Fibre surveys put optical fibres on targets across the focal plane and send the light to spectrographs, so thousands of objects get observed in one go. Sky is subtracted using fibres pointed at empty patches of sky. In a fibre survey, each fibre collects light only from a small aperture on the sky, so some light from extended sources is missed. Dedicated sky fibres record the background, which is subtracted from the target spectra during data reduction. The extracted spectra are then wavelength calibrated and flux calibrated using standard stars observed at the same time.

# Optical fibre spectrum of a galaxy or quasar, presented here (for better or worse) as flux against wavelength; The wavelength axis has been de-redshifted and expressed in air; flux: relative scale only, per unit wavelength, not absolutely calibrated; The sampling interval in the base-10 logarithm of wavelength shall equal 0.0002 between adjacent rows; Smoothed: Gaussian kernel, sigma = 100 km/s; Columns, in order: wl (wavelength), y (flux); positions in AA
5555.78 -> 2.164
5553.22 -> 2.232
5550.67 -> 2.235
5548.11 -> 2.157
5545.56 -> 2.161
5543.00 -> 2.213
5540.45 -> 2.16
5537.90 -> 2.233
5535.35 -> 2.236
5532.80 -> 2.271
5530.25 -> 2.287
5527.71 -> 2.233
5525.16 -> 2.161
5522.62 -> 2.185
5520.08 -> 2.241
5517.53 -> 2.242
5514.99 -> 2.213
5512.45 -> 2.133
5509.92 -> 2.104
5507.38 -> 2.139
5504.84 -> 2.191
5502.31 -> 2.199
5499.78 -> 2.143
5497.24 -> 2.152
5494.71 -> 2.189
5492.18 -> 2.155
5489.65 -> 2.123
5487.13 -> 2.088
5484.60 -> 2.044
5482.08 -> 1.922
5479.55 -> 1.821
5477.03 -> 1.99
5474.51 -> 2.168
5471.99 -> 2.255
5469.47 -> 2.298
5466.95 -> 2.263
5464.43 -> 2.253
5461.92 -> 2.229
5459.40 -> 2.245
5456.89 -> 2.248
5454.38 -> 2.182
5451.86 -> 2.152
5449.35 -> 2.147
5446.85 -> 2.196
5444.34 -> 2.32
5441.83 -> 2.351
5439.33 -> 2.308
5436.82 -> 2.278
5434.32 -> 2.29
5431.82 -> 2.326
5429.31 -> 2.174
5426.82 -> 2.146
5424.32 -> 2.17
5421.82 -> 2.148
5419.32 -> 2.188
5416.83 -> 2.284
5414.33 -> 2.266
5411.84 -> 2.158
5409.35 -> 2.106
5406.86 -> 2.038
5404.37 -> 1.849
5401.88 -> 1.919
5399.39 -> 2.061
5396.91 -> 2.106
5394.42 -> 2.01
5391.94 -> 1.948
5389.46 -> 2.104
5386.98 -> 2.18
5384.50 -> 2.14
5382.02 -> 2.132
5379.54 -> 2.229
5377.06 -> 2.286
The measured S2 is 0.08 mag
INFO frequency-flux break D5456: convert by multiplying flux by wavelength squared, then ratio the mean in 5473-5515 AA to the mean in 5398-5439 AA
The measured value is 1.0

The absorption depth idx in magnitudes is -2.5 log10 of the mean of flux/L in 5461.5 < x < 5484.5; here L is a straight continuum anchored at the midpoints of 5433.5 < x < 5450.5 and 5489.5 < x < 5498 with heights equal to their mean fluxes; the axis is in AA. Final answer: 0.040 mag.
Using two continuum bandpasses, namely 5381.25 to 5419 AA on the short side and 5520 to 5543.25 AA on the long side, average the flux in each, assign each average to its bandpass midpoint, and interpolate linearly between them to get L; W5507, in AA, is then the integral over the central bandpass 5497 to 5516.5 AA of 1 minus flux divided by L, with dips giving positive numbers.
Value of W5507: 0.3 AA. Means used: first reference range 2.09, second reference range 2.22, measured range 2.16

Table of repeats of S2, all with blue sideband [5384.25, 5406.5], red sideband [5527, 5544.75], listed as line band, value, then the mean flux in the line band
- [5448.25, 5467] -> -0.046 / 2.21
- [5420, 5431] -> -0.047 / 2.17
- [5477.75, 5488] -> 0.101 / 1.97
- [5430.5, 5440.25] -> -0.104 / 2.3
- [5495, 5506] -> 0.004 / 2.17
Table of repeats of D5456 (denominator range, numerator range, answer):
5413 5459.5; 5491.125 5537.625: 1.01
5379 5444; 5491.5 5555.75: 1.06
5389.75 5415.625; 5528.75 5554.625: 1.14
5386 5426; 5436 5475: 1.09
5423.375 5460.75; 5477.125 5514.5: 0.96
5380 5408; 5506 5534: 1.12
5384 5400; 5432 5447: 1.13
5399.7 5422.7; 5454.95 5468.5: 1.09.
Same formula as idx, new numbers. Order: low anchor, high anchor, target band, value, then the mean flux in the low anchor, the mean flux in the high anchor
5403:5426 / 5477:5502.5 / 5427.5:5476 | -0.070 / 2.13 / 2.07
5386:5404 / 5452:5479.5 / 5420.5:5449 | -0.059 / 2.04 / 2.19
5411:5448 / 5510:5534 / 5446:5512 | 0.038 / 2.24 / 2.21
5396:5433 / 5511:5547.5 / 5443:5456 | -0.024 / 2.13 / 2.21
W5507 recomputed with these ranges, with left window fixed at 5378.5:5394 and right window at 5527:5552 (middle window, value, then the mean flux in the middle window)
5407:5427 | -0.38 AA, 2.18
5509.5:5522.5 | 0.07 AA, 2.19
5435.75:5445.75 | -0.75 AA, 2.31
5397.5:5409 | 0.76 AA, 1.99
